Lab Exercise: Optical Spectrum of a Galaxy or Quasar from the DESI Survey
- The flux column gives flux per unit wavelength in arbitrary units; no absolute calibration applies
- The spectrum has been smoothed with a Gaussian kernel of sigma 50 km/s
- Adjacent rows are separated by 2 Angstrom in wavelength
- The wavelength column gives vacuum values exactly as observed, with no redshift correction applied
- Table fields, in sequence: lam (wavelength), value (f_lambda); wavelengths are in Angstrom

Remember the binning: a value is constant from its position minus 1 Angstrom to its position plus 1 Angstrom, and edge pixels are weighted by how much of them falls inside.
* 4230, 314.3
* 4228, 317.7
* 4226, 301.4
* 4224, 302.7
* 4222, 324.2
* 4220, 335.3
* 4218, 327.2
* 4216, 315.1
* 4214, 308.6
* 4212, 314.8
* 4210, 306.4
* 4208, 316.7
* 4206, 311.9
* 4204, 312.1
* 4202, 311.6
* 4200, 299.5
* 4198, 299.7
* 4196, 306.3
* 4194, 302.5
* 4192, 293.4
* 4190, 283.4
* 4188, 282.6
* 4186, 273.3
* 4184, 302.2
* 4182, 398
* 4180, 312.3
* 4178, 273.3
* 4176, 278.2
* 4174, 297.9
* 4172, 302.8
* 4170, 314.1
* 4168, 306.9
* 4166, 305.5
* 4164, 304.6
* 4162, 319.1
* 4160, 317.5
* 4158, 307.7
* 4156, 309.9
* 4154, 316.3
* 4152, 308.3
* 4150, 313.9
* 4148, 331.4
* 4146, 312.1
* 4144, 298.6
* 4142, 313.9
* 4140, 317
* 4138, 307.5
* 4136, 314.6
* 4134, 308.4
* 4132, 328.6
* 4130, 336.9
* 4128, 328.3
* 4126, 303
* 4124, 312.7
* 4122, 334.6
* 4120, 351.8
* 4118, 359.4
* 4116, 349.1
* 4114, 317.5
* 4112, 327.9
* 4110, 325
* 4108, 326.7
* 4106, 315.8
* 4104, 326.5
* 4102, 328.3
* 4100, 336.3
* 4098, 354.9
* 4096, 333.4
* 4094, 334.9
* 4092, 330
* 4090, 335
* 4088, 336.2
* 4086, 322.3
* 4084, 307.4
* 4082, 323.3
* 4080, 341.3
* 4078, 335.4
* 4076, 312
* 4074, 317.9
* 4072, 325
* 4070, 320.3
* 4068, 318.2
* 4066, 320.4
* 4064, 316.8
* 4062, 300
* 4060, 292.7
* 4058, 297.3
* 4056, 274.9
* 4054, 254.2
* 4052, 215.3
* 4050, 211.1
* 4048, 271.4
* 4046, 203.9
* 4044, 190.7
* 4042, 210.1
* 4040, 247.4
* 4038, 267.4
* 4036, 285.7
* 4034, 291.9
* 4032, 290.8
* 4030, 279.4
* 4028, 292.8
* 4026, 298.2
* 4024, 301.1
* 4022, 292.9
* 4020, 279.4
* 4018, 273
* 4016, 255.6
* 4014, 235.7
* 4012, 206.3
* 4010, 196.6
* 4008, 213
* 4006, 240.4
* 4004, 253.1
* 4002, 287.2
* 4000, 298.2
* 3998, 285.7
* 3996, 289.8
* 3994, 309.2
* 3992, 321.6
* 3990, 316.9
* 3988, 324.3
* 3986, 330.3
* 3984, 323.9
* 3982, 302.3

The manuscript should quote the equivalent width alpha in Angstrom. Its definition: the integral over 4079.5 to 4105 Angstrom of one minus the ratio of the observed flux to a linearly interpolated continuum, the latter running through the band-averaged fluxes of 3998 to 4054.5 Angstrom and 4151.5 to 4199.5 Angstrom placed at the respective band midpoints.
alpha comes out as -5.0 Angstrom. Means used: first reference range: 256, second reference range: 305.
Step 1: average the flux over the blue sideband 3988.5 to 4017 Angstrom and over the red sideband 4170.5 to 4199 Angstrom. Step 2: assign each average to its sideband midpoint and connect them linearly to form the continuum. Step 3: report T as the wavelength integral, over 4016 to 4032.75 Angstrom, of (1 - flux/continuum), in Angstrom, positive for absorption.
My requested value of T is -1.0 Angstrom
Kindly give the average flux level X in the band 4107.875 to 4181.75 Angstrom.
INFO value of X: 317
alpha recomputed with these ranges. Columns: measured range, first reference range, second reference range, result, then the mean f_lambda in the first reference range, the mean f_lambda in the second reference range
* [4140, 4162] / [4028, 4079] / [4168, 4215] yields -1.2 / 278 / 304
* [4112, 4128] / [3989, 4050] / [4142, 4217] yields -2.2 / 265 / 307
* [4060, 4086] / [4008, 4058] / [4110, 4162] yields -3.5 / 255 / 321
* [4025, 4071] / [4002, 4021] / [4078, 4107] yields 1.6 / 242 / 331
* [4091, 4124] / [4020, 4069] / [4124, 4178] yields -4.3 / 272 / 311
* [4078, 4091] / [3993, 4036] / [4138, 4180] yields -1.8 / 270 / 308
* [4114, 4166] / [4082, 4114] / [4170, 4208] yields -0.5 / 329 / 303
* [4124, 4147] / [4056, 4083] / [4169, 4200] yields -0.6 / 315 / 301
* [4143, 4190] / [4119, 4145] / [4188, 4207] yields 0.4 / 320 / 301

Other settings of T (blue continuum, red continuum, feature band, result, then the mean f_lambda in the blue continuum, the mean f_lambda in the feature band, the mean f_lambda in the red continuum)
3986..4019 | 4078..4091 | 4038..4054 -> 4.0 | 271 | 226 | 328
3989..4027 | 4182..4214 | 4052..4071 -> -1.0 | 271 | 295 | 304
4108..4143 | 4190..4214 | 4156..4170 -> 0.2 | 326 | 310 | 306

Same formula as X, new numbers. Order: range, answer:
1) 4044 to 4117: 308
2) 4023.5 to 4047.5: 263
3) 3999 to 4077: 270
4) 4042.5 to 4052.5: 218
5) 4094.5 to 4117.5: 332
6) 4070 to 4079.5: 323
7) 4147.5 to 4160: 314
